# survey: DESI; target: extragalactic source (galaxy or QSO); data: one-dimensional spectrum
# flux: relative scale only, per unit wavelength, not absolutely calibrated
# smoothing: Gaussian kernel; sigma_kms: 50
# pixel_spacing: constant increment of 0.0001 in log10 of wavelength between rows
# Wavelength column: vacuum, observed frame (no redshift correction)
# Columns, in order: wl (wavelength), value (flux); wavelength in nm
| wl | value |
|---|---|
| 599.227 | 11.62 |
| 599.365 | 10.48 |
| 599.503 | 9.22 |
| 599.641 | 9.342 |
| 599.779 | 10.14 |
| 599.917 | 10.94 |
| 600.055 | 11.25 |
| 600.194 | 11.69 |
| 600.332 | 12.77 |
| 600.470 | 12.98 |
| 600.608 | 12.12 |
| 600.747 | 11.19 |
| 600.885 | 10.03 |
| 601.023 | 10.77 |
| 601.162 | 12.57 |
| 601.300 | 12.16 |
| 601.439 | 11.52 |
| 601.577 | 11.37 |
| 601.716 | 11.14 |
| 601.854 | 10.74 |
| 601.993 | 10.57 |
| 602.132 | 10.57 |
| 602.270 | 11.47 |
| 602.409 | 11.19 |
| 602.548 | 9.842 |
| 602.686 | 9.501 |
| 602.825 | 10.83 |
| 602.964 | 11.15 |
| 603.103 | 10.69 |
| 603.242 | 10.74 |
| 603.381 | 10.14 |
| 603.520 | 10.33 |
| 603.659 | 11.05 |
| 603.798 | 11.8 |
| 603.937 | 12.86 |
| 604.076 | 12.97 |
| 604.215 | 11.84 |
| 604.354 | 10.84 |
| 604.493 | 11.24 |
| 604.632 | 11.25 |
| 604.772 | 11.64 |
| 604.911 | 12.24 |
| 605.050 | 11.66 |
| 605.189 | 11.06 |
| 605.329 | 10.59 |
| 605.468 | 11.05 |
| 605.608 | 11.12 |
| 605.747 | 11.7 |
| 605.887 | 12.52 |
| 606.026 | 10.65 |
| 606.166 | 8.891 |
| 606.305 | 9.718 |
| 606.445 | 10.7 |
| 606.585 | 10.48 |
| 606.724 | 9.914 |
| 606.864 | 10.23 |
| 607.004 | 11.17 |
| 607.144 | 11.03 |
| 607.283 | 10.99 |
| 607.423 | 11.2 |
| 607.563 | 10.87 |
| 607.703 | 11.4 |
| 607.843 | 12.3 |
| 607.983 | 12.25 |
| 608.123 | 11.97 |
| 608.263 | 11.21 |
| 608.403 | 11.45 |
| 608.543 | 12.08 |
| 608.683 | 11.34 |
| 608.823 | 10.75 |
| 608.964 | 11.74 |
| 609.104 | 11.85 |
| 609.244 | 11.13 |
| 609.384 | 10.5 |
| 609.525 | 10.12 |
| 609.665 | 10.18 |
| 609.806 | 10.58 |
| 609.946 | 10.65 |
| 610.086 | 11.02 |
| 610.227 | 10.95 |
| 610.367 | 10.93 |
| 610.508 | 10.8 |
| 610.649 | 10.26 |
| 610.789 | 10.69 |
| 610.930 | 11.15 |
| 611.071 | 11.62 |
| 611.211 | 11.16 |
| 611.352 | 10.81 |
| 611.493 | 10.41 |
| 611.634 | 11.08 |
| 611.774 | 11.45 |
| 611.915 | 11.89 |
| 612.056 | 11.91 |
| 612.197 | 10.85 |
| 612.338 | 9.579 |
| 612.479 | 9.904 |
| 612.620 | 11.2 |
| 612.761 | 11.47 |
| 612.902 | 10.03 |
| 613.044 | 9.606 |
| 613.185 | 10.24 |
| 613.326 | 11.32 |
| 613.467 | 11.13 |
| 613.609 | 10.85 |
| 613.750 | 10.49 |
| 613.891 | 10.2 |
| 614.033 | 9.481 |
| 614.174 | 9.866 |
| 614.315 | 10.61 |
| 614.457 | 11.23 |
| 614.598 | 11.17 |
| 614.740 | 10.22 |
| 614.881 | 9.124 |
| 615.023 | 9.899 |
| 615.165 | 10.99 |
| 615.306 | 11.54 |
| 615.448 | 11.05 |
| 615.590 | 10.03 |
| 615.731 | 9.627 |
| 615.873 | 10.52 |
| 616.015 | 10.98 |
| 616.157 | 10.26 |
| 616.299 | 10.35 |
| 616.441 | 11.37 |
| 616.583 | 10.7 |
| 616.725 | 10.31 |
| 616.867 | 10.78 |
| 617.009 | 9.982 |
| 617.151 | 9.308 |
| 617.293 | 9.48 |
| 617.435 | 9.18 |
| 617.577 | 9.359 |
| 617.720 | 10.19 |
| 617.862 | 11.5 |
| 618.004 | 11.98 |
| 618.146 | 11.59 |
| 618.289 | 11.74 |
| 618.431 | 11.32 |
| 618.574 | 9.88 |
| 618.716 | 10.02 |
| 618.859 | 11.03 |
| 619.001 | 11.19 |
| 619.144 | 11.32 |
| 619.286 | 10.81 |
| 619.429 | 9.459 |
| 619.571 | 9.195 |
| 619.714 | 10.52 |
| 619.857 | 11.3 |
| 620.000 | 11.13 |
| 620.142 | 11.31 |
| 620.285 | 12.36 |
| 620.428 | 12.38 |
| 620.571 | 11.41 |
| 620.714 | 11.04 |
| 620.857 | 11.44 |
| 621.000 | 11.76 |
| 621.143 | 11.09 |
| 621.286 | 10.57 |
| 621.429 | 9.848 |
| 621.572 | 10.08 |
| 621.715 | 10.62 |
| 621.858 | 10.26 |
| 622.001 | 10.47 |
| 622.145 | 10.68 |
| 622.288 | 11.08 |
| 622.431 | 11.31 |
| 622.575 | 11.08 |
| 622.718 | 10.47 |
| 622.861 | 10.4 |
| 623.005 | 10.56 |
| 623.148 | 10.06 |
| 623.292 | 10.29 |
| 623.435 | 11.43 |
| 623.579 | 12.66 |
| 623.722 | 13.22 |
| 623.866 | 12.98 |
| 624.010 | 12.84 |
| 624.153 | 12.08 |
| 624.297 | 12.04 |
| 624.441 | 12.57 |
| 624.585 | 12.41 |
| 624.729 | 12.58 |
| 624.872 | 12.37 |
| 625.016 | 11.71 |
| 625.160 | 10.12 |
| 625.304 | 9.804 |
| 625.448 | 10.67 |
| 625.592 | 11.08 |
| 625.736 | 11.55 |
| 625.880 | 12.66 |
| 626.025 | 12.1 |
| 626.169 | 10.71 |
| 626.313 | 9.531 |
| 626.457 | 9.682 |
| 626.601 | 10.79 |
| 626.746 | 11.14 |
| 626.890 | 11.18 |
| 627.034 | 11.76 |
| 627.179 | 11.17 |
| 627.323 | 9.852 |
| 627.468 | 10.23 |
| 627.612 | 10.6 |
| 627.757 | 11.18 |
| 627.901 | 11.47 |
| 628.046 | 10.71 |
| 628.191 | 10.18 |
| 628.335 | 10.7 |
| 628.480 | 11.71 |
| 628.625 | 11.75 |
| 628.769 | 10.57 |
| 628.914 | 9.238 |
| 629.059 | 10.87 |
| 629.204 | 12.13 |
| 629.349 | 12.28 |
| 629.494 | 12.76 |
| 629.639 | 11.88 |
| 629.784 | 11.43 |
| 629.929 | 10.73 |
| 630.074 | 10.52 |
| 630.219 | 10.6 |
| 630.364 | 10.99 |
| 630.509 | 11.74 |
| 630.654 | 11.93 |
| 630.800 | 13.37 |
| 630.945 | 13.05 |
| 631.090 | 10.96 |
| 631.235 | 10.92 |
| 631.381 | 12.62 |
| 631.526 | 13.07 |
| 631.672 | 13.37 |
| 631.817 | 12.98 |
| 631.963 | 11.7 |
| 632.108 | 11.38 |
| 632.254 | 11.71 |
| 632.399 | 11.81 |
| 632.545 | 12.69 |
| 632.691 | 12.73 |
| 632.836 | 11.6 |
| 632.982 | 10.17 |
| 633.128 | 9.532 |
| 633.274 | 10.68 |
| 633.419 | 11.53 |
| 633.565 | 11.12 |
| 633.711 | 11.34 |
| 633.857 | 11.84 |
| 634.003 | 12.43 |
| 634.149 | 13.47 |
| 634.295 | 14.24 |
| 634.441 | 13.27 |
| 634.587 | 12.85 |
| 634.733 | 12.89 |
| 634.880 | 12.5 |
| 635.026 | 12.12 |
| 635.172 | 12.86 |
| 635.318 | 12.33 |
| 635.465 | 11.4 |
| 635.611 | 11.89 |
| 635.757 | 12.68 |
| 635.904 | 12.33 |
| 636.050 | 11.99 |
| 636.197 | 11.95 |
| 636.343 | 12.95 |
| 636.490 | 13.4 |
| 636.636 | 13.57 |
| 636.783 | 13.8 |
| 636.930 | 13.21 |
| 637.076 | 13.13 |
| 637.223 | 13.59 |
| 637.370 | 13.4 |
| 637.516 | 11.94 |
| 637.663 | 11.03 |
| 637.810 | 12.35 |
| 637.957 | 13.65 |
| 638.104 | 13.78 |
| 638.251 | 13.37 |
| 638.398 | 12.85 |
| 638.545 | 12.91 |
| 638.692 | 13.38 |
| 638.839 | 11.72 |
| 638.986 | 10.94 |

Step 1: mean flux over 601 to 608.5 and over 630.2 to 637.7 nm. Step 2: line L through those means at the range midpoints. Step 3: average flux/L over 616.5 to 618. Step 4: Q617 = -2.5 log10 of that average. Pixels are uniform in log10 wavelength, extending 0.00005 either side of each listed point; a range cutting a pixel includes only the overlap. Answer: 0.14 mag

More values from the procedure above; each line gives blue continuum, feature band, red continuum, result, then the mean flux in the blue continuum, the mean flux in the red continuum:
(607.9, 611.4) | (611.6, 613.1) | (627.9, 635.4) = 0.04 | 11.1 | 11.8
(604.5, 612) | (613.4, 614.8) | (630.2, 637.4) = 0.08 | 11.1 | 12.3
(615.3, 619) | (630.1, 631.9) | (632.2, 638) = -0.01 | 10.5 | 12.3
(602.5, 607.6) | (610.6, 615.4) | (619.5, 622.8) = 0.03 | 11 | 10.9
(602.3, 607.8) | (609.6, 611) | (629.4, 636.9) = 0.05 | 11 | 12.1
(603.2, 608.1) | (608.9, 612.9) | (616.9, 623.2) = 0.01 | 11.2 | 10.7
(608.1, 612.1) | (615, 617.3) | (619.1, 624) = 0.06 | 11.1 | 11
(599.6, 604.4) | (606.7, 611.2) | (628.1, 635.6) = 0.02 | 11.2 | 11.8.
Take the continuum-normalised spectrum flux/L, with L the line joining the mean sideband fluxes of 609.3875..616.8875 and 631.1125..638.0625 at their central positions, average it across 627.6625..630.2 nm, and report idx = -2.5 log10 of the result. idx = 0.07 mag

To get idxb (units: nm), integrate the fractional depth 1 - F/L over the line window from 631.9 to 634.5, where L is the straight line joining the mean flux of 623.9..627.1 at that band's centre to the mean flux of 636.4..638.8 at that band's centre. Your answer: 0.13 nm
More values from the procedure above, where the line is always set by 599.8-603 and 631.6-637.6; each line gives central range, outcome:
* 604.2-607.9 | 0.11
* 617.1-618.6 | 0.16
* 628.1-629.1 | 0.12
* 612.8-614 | 0.12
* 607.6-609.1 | -0.02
